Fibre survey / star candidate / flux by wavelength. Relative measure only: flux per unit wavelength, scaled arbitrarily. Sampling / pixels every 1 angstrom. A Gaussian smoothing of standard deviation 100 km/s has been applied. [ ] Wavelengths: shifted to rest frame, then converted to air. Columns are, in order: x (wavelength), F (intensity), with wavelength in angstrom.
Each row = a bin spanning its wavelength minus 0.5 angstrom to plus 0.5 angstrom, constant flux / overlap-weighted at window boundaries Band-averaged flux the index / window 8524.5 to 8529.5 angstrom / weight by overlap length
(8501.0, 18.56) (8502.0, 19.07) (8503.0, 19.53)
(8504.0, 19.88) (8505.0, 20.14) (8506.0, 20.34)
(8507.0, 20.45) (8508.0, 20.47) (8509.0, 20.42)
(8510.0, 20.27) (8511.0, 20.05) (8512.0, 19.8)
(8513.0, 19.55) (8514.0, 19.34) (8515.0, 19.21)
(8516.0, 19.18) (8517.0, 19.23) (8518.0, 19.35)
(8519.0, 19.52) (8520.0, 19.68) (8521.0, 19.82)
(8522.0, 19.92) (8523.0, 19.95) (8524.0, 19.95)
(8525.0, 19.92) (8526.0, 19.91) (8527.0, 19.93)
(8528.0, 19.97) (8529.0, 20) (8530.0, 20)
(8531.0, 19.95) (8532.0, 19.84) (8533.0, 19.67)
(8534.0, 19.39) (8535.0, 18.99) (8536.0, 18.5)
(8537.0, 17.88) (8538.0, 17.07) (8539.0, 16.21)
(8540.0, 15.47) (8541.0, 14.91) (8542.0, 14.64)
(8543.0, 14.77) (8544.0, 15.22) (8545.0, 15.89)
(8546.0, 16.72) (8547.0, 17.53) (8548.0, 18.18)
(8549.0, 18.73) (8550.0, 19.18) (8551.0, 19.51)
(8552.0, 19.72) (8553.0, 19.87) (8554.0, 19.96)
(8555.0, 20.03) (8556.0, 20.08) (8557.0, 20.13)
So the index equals 19.9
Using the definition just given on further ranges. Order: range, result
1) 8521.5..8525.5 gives 19.9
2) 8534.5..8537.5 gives 18.5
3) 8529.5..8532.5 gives 19.9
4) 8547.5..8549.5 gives 18.5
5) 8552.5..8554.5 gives 19.9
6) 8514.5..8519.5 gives 19.3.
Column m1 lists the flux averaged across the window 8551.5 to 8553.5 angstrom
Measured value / 19.8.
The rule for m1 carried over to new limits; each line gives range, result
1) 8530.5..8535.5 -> 19.6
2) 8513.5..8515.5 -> 19.3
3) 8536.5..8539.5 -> 17.1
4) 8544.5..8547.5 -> 16.7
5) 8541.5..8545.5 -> 15.1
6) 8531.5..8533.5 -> 19.8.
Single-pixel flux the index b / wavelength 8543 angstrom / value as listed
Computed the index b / 14.77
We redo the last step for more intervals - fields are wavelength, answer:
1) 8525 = 19.92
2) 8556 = 20.08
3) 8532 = 19.84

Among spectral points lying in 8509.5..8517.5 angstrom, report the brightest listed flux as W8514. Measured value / 20.27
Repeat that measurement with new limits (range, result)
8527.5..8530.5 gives 20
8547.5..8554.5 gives 19.96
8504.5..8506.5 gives 20.34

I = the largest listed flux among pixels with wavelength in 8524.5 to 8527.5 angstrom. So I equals 19.93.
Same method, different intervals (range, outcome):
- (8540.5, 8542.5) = 14.91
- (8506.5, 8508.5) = 20.47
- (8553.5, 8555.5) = 20.03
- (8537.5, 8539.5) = 17.07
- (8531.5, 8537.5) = 19.84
